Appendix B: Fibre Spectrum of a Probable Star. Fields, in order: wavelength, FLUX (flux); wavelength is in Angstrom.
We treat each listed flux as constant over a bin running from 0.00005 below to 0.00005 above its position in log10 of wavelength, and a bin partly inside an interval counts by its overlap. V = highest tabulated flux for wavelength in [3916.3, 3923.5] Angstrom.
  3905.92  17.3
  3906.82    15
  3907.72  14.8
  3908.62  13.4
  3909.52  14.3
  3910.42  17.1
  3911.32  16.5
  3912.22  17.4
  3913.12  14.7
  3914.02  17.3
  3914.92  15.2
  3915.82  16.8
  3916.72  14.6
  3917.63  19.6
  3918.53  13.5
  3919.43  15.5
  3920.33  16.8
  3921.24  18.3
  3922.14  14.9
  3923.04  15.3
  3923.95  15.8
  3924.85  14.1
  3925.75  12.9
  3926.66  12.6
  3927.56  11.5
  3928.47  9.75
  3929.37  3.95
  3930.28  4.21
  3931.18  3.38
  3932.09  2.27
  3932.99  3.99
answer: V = 19.6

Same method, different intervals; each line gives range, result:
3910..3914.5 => 17.4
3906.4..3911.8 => 17.1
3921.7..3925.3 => 15.8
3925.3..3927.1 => 12.9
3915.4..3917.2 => 16.8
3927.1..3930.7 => 11.5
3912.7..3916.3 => 17.3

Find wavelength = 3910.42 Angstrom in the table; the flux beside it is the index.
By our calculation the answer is 17.1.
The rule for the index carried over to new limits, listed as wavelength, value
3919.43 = 15.5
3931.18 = 3.38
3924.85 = 14.1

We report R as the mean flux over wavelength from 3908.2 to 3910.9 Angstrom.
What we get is 15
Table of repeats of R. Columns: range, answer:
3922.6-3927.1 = 14.1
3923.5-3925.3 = 15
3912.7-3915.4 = 15.8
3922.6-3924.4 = 15.5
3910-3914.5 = 16.6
